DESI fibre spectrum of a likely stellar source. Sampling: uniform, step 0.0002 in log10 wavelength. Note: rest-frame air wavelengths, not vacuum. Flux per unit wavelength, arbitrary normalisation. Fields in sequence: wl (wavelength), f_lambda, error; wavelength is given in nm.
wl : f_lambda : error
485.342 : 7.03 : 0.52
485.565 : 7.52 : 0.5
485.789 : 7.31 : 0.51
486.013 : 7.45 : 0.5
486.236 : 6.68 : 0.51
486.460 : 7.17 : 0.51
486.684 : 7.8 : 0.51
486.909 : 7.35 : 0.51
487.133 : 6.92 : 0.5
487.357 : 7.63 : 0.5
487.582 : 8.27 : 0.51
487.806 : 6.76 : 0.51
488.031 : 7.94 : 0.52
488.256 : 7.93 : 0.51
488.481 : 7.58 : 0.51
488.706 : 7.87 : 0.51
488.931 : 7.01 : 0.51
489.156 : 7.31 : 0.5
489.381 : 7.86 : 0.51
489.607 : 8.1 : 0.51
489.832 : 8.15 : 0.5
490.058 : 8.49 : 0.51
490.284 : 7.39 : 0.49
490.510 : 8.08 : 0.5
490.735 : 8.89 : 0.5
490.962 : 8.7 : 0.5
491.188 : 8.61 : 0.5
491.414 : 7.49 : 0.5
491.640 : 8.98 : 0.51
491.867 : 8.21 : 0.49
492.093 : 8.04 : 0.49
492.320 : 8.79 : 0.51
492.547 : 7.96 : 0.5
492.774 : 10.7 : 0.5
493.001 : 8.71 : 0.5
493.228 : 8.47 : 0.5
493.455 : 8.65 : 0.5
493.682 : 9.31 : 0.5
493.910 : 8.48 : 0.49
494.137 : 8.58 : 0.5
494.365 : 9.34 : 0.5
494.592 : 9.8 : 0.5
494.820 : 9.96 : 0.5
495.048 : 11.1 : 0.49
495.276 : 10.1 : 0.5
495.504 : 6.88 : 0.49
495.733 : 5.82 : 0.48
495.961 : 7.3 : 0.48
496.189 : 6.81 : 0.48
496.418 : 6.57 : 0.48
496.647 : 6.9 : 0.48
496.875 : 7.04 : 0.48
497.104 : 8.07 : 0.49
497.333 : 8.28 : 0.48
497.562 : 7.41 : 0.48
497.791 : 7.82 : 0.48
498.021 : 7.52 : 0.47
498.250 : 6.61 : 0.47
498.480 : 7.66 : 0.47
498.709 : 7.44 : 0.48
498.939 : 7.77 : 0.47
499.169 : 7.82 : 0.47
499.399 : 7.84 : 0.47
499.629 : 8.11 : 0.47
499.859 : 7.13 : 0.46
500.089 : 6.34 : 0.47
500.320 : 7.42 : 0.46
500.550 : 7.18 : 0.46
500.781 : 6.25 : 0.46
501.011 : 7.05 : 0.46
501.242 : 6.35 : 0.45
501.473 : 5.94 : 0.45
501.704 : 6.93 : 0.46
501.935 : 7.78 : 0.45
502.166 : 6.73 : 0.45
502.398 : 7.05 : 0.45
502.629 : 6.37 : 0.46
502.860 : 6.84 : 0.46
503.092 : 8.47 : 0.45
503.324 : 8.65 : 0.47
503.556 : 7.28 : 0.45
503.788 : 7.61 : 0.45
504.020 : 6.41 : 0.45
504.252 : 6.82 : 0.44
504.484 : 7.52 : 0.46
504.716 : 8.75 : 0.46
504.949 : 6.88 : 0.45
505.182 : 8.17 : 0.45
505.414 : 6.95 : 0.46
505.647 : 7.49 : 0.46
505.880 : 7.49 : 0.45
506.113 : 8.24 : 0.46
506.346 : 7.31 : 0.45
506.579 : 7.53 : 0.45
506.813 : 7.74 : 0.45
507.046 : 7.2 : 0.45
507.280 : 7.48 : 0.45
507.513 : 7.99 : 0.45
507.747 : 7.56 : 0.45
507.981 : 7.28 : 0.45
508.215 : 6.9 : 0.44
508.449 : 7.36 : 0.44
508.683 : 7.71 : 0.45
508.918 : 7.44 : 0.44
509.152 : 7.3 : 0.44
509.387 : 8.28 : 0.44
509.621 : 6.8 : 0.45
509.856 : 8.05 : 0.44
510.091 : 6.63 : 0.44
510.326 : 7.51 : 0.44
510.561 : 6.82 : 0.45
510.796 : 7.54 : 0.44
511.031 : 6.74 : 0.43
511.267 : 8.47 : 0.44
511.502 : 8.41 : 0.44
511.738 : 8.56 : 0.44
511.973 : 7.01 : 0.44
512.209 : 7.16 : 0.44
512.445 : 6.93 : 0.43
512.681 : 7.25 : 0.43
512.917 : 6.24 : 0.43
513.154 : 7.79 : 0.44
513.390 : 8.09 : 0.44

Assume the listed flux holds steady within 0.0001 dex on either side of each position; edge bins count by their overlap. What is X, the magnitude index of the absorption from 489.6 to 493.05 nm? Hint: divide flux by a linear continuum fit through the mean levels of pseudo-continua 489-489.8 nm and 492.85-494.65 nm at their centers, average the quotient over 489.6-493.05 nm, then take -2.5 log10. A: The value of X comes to -0.02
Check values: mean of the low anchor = 7.76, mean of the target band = 8.46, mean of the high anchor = 8.93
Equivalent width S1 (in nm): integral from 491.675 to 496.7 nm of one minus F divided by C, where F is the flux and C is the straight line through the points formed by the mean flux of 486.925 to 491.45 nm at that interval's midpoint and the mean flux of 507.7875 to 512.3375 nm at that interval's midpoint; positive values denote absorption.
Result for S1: -0.48 nm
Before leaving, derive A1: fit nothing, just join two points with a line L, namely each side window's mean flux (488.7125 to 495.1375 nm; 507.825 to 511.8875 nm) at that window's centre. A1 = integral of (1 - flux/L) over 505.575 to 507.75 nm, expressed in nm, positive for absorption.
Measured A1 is 0.028 nm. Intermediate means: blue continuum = 8.59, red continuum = 7.52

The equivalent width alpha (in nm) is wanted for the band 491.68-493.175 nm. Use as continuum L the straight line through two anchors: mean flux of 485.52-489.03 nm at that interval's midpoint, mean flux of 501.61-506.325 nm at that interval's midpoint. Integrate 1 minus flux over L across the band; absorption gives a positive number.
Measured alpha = -0.26 nm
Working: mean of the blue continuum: 7.45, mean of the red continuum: 7.42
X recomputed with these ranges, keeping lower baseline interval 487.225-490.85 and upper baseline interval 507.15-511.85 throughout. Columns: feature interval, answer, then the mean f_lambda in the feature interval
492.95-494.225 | -0.12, 8.71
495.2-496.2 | 0.06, 7.34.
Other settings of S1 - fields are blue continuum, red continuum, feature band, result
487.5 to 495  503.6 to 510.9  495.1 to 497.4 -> 0.183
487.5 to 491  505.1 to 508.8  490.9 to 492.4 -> -0.107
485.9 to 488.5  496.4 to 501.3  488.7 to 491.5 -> -0.221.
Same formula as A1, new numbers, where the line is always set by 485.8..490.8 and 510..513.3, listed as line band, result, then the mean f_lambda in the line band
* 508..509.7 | 0.00 nm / 7.41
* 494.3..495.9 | -0.29 nm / 8.93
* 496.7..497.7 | -0.01 nm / 7.66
